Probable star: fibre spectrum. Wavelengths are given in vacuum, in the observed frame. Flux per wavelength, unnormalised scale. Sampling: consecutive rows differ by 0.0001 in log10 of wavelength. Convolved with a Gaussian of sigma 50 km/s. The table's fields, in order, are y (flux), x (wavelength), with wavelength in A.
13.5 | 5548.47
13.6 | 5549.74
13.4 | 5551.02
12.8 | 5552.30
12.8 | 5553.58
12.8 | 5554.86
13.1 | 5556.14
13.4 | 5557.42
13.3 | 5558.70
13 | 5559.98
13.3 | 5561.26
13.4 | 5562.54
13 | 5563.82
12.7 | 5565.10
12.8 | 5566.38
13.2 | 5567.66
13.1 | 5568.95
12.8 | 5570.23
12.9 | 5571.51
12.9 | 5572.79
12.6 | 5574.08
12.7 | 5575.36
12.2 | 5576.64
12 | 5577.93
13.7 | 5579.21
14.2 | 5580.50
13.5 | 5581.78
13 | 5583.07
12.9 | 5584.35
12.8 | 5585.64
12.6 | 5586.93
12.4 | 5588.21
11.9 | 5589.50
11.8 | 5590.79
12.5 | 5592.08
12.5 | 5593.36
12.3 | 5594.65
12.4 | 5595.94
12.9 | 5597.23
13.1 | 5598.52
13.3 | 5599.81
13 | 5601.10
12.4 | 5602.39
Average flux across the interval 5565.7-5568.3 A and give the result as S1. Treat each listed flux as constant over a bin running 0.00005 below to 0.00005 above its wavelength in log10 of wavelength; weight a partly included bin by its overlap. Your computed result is 13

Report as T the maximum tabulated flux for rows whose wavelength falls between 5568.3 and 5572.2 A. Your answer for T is 13.1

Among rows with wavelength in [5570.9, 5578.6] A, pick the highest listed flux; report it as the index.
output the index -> 12.9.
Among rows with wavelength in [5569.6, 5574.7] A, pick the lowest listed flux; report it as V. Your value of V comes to 12.6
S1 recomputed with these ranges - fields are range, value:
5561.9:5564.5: 13.2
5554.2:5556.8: 12.9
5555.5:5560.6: 13.2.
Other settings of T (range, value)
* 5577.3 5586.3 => 14.2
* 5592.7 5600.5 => 13.3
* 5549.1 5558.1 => 13.6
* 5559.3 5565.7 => 13.4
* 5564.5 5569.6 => 13.2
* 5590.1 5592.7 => 12.5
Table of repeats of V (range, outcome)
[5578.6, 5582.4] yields 13.5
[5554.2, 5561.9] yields 12.8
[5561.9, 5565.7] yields 12.7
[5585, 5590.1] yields 11.9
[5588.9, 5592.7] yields 11.8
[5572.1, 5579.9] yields 12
